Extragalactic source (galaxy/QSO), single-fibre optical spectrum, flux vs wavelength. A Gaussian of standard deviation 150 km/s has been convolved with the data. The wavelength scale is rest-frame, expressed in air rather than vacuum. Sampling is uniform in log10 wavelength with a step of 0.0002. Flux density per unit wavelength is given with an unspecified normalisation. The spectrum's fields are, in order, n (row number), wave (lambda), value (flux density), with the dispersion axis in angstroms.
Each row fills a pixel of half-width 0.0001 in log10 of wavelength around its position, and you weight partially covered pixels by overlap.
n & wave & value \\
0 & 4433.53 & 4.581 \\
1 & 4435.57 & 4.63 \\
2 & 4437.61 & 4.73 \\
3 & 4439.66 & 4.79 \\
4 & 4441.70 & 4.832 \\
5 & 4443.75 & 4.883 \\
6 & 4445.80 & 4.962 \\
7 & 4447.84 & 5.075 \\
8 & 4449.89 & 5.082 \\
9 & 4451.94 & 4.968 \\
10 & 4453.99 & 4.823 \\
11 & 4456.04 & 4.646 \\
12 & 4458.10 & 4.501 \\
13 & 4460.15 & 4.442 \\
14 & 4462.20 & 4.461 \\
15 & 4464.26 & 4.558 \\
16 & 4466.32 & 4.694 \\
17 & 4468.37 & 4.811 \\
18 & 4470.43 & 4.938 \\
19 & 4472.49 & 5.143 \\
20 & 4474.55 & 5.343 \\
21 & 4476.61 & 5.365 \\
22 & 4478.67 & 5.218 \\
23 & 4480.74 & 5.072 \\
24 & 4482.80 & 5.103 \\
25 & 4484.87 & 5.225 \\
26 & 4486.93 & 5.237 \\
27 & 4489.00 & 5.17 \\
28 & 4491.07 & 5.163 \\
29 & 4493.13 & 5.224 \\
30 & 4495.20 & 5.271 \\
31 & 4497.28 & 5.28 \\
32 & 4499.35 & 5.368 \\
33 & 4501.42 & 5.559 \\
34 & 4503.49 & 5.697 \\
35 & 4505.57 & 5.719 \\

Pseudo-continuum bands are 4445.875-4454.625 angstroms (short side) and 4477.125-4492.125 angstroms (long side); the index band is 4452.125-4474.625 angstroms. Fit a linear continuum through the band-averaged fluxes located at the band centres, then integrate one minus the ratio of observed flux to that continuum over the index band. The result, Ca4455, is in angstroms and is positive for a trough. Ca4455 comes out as 1.4 angstroms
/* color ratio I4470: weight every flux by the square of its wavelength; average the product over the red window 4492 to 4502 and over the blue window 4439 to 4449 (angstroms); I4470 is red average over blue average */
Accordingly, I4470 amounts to 1.1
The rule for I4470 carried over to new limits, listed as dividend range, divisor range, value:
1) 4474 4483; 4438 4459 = 1.09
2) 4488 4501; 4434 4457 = 1.11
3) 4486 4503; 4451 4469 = 1.16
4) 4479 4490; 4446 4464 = 1.10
